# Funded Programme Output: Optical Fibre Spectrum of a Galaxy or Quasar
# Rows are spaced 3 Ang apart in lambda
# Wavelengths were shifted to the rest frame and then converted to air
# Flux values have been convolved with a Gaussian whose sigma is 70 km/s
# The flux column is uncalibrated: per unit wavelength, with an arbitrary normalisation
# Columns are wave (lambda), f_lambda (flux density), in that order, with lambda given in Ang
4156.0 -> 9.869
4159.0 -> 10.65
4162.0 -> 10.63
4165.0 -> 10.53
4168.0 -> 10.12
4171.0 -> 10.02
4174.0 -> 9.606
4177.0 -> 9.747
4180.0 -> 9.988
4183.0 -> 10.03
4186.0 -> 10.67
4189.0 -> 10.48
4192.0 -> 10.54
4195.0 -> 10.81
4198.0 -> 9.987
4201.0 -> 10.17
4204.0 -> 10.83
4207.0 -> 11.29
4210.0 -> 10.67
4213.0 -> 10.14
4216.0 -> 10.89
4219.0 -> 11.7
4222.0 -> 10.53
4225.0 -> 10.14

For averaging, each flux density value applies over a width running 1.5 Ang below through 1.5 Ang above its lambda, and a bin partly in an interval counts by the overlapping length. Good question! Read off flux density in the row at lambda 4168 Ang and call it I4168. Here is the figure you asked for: 10.12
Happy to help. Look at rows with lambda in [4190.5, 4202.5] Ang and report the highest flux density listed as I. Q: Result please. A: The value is 10.81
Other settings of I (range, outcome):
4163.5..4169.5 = 10.53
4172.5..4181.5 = 9.988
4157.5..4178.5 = 10.65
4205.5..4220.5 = 11.7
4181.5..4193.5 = 10.67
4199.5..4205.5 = 10.83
